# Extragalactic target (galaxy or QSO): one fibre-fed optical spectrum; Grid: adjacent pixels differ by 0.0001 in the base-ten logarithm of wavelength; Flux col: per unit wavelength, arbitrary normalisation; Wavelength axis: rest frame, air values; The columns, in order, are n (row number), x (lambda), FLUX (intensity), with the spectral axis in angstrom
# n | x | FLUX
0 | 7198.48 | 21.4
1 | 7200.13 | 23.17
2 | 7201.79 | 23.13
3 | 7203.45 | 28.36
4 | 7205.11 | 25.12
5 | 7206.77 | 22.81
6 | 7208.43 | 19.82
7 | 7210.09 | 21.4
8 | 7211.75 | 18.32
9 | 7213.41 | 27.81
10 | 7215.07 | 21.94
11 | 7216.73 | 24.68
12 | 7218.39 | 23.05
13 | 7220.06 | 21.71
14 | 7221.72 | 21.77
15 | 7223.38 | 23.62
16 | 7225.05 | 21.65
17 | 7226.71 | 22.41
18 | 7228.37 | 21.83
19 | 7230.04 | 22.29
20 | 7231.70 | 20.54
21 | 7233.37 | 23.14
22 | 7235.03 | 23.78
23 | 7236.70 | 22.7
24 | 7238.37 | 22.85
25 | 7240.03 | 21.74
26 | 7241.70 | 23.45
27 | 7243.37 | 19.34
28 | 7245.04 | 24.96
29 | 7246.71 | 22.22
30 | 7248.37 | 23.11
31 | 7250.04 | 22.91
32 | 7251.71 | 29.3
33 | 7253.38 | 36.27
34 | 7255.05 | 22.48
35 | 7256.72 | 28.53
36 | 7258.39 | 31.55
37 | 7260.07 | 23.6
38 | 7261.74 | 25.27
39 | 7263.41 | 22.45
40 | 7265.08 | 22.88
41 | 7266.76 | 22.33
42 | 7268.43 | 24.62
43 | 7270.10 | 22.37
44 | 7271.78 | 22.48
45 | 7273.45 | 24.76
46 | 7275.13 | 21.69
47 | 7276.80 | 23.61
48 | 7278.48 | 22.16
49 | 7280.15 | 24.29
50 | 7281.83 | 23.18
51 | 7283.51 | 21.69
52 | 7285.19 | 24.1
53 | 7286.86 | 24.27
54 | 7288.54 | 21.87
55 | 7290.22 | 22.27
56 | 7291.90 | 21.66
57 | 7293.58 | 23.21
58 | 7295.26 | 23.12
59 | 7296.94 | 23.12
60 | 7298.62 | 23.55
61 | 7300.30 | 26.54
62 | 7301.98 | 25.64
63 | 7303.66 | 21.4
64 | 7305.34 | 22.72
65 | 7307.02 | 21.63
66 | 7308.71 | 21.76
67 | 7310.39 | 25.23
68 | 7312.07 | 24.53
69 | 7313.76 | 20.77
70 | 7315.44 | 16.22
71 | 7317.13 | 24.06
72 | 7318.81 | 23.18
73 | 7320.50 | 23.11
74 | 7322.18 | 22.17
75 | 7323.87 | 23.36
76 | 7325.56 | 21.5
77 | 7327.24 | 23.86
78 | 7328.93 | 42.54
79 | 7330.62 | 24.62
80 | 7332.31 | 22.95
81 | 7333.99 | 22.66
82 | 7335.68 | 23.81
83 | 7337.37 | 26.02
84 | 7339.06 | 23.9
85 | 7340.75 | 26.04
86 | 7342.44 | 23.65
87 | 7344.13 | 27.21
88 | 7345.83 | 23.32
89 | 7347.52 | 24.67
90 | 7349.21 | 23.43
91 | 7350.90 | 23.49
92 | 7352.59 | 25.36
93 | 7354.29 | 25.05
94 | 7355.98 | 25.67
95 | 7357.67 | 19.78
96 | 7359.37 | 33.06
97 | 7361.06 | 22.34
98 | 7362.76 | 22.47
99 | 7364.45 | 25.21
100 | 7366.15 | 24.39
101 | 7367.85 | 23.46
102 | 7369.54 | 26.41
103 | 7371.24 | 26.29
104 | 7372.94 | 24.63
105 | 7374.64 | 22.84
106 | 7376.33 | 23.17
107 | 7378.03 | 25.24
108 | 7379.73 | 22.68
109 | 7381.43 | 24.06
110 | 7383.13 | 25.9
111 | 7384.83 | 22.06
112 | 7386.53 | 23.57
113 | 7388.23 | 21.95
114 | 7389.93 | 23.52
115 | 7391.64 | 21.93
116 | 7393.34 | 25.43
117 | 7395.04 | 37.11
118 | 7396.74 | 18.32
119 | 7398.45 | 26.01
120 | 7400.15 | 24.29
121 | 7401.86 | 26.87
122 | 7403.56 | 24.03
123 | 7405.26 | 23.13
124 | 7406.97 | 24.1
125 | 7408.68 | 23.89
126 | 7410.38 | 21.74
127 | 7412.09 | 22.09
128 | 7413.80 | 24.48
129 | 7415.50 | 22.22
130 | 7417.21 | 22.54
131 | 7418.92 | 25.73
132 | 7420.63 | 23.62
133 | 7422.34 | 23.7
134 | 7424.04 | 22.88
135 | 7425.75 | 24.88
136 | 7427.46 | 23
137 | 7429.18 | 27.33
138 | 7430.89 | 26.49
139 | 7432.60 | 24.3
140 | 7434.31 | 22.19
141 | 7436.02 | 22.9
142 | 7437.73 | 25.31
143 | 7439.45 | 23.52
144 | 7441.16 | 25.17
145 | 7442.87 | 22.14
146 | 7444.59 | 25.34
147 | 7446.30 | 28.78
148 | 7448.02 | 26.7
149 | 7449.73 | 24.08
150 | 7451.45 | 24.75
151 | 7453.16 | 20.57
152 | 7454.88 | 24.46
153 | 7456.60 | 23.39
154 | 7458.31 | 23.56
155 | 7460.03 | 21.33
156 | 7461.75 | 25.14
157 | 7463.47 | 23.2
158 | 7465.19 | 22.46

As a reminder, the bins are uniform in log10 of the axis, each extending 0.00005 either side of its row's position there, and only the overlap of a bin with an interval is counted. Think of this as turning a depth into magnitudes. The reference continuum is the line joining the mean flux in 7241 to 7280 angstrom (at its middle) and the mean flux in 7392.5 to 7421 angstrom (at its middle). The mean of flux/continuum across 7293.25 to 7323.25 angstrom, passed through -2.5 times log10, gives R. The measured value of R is 0.07 mag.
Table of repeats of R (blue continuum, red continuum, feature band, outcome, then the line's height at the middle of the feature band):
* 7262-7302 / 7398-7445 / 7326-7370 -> -0.07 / 23.6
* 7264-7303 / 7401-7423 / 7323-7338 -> -0.10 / 23.4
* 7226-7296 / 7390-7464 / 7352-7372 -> -0.04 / 24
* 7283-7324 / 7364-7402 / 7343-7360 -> -0.05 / 23.9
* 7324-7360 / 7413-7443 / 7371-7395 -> 0.02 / 24.7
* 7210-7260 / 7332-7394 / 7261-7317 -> 0.05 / 24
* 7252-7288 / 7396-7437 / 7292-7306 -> 0.04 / 24.4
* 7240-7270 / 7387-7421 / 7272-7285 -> 0.08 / 24.7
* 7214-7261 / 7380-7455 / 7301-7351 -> 0.00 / 24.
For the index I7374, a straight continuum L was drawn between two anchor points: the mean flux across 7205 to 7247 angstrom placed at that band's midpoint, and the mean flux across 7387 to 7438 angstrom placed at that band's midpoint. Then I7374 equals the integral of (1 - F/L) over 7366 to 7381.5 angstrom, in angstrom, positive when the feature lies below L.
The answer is -0.3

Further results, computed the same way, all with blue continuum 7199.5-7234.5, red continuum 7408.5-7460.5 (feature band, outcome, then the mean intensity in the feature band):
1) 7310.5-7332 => -0.7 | 24.2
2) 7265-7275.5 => 0.0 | 23.1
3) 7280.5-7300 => 0.1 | 23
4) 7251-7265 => -2.5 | 27.2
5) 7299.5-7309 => 0.0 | 23.4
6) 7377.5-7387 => -0.1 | 23.9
